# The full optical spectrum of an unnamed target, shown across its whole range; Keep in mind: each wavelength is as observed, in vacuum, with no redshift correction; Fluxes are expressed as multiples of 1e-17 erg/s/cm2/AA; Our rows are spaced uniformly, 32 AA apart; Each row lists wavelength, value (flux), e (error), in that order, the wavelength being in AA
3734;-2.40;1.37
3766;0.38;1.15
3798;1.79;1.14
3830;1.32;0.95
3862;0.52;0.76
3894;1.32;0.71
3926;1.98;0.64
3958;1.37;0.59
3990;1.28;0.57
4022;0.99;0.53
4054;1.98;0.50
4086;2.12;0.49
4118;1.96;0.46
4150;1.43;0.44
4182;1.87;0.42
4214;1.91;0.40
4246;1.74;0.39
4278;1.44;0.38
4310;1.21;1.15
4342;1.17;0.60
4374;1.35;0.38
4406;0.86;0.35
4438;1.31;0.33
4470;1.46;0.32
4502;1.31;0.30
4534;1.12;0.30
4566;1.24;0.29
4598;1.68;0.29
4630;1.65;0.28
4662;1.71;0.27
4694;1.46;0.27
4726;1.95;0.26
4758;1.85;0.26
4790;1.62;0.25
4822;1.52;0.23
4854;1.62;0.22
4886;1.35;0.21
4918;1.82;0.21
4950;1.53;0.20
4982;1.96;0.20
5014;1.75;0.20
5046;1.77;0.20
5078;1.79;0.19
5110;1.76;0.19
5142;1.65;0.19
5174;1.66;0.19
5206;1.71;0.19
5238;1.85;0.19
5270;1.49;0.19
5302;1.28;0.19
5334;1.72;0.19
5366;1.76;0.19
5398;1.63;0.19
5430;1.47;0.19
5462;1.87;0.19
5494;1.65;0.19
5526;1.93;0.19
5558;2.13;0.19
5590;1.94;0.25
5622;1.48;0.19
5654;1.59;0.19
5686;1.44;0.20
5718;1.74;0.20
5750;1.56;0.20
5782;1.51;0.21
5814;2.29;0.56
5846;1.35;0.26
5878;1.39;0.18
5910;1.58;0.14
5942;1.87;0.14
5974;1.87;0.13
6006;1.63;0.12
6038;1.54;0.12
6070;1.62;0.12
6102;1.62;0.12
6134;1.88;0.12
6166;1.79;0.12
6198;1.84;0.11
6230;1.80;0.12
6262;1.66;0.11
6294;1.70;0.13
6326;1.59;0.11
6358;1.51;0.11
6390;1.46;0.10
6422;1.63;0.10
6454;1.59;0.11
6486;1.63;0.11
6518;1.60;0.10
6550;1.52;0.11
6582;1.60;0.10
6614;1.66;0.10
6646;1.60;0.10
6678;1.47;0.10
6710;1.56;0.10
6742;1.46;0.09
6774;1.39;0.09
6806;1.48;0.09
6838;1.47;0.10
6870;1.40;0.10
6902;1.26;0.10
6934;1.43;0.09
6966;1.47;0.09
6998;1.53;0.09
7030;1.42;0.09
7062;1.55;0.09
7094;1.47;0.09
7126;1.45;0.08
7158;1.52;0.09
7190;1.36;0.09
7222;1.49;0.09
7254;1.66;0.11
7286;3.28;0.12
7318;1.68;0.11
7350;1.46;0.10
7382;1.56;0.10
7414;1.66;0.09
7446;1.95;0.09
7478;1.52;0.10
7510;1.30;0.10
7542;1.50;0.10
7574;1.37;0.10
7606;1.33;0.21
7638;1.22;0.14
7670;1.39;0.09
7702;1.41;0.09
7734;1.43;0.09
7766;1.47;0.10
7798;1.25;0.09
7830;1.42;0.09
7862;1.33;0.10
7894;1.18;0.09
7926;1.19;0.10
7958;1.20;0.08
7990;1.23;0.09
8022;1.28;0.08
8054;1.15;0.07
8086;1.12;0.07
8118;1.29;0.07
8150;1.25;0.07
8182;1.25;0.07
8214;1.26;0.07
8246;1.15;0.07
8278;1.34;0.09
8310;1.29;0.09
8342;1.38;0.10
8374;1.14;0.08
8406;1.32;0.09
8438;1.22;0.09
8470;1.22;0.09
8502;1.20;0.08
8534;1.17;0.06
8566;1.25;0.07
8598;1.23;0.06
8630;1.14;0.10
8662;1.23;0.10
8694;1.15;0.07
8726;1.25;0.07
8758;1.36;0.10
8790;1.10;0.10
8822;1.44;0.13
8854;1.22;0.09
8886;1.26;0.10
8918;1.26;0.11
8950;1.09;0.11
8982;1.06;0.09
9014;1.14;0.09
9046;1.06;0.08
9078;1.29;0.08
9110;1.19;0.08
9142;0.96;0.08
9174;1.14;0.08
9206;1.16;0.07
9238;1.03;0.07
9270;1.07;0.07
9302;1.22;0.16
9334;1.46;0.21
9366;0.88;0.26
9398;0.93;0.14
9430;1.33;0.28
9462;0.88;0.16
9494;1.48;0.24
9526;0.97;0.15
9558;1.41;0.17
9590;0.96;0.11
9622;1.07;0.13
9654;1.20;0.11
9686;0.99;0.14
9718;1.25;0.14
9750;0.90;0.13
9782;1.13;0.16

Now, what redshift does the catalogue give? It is 0.11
